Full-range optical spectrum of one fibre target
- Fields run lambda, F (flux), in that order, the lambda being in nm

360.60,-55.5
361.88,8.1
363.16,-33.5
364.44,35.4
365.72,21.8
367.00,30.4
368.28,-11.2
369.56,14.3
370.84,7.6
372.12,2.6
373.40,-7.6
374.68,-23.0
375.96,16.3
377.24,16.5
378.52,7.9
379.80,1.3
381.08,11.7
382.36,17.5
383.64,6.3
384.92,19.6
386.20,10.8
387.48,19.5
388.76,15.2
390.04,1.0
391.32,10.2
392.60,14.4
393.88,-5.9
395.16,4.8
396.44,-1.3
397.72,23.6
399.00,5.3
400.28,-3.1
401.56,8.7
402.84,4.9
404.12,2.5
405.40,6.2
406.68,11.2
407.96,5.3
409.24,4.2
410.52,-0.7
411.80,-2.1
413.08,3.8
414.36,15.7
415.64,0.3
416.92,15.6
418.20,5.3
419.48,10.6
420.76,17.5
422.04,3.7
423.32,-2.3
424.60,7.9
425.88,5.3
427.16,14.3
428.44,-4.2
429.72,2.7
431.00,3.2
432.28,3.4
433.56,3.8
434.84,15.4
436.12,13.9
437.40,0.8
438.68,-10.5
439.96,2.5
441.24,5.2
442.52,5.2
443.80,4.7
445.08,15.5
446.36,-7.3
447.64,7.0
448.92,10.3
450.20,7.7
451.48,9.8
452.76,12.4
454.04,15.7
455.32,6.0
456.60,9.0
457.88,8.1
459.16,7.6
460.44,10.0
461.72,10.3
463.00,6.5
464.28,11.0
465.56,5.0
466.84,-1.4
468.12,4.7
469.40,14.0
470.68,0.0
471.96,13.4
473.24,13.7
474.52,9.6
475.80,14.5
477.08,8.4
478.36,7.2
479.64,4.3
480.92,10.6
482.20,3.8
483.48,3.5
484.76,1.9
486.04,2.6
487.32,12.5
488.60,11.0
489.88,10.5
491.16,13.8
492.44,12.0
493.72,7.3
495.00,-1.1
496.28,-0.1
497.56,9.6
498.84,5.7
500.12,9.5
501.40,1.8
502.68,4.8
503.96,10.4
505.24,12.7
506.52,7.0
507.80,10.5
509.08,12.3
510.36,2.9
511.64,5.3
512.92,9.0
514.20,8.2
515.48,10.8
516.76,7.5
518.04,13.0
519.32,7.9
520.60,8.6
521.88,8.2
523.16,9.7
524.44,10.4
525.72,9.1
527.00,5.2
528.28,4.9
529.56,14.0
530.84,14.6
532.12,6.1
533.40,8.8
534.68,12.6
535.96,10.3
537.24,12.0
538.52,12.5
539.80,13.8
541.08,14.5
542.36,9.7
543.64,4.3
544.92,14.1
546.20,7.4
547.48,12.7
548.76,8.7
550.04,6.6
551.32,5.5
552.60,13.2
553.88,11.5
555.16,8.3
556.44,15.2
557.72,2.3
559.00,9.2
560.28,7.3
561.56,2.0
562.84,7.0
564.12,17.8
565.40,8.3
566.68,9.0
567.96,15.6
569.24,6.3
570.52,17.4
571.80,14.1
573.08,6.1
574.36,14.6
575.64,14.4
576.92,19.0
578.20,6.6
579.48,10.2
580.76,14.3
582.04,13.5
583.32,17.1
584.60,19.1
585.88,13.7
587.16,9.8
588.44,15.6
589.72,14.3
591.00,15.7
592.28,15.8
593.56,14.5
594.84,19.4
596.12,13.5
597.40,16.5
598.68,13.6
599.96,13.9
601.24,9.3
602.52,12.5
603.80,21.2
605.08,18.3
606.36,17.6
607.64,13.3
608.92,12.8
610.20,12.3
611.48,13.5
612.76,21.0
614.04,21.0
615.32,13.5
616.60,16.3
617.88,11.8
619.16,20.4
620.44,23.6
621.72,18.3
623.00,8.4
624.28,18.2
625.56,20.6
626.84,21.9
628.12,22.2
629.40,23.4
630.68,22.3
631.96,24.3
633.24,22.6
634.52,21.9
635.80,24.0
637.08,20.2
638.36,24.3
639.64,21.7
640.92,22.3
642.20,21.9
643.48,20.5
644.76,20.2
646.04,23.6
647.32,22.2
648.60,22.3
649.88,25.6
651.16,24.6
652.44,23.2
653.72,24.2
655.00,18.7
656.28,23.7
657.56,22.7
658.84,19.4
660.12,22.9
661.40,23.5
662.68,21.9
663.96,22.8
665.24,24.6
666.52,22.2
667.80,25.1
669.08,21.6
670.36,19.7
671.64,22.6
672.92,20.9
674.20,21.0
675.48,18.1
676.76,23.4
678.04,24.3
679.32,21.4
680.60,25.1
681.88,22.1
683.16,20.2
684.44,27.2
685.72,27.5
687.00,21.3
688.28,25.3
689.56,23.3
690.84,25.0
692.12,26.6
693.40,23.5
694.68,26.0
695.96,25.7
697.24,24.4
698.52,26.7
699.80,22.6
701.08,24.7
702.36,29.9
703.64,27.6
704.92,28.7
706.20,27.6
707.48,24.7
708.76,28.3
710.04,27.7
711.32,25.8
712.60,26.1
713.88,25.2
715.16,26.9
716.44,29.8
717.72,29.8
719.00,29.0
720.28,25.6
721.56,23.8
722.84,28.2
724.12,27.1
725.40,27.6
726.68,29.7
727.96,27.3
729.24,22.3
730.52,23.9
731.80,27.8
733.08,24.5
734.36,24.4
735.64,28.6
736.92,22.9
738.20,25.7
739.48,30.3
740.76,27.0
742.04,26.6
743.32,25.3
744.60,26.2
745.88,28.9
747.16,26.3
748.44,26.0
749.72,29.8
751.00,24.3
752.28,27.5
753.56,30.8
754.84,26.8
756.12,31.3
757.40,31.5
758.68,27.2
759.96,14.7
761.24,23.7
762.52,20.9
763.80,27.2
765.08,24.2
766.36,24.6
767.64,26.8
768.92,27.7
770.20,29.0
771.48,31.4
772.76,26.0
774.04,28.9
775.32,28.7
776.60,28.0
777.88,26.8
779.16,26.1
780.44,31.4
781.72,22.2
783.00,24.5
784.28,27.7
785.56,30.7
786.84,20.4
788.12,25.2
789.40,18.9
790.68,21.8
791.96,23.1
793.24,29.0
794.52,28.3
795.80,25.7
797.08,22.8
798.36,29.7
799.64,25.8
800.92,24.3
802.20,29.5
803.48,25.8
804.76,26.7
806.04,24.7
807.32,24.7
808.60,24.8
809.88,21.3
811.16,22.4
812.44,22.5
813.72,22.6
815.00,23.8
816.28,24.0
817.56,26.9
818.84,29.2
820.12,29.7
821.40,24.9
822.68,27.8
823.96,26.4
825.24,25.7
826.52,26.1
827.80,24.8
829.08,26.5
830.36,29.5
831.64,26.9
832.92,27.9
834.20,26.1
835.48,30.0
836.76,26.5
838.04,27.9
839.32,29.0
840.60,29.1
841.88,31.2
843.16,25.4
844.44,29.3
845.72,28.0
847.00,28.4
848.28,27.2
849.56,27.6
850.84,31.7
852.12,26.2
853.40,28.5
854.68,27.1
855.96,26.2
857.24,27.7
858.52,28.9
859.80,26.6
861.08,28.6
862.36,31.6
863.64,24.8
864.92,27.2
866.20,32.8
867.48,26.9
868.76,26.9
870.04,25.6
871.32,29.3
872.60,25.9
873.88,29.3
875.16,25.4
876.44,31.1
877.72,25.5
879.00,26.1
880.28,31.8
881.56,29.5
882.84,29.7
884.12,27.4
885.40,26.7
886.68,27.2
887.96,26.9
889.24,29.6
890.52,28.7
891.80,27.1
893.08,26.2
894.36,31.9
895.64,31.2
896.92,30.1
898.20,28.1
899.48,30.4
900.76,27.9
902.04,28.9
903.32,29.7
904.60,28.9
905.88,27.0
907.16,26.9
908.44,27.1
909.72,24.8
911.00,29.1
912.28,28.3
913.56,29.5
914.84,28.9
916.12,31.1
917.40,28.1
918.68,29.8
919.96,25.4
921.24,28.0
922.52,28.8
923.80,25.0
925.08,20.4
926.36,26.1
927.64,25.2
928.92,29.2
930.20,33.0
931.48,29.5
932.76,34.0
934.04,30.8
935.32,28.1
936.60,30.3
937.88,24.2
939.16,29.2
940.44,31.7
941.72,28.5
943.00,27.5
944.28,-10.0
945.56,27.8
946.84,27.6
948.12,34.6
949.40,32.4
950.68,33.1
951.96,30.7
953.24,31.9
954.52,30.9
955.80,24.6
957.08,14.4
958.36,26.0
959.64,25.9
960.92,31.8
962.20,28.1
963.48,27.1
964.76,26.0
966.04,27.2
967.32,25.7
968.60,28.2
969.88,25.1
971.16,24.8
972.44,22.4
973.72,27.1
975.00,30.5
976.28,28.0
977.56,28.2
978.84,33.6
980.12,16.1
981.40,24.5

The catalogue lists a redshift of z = 0.57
